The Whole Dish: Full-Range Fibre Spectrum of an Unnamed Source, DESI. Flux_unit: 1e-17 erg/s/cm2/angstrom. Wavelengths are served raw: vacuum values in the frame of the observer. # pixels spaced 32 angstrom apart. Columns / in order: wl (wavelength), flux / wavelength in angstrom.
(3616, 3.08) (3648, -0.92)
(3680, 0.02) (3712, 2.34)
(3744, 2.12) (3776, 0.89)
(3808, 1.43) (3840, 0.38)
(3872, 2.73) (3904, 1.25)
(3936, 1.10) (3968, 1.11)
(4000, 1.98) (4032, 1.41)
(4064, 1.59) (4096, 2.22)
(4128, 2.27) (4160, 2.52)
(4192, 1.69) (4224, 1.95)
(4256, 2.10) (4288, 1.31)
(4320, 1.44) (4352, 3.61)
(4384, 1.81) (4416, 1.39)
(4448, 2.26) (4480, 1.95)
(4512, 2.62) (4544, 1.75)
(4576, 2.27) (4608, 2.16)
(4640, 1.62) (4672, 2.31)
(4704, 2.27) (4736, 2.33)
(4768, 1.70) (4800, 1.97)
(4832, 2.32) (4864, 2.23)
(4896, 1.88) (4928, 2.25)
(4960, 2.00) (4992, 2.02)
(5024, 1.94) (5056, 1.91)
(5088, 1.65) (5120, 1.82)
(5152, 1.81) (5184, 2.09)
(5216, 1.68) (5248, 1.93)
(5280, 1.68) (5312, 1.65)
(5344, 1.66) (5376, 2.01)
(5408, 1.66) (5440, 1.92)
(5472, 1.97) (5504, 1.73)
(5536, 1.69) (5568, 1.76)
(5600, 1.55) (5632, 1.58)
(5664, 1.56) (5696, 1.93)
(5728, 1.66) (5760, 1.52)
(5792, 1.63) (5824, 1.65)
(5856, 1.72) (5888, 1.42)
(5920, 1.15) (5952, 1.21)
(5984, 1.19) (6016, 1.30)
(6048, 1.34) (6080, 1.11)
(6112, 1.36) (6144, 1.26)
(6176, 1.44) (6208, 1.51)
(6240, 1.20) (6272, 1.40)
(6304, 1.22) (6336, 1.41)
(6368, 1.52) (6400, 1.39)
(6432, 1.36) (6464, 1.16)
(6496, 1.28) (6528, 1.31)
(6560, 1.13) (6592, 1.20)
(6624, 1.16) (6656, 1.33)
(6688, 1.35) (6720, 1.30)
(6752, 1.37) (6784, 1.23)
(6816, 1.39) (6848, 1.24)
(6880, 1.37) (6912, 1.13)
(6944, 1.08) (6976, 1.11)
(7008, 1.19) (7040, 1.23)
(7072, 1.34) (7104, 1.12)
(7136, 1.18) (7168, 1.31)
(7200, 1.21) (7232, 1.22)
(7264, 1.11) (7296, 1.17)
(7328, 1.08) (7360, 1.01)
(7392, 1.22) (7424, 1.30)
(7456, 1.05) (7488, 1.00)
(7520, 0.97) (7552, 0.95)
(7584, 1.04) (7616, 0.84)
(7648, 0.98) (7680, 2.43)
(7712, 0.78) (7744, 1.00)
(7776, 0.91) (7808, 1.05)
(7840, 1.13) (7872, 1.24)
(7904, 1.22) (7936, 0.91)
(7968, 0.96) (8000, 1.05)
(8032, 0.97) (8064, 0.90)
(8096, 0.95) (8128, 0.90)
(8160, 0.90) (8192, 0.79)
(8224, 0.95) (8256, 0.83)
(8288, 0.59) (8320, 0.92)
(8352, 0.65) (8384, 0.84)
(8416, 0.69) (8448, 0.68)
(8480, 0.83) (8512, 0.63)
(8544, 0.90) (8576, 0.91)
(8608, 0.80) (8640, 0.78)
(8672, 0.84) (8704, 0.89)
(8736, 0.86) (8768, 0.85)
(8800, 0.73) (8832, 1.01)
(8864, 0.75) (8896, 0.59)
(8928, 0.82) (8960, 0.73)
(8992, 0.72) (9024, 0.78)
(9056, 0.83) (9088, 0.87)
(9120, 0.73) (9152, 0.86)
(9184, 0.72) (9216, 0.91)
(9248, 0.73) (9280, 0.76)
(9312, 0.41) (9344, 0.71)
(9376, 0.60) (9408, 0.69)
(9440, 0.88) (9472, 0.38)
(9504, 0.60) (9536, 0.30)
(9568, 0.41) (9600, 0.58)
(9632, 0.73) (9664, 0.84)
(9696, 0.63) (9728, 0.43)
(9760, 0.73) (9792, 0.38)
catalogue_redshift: 0.168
